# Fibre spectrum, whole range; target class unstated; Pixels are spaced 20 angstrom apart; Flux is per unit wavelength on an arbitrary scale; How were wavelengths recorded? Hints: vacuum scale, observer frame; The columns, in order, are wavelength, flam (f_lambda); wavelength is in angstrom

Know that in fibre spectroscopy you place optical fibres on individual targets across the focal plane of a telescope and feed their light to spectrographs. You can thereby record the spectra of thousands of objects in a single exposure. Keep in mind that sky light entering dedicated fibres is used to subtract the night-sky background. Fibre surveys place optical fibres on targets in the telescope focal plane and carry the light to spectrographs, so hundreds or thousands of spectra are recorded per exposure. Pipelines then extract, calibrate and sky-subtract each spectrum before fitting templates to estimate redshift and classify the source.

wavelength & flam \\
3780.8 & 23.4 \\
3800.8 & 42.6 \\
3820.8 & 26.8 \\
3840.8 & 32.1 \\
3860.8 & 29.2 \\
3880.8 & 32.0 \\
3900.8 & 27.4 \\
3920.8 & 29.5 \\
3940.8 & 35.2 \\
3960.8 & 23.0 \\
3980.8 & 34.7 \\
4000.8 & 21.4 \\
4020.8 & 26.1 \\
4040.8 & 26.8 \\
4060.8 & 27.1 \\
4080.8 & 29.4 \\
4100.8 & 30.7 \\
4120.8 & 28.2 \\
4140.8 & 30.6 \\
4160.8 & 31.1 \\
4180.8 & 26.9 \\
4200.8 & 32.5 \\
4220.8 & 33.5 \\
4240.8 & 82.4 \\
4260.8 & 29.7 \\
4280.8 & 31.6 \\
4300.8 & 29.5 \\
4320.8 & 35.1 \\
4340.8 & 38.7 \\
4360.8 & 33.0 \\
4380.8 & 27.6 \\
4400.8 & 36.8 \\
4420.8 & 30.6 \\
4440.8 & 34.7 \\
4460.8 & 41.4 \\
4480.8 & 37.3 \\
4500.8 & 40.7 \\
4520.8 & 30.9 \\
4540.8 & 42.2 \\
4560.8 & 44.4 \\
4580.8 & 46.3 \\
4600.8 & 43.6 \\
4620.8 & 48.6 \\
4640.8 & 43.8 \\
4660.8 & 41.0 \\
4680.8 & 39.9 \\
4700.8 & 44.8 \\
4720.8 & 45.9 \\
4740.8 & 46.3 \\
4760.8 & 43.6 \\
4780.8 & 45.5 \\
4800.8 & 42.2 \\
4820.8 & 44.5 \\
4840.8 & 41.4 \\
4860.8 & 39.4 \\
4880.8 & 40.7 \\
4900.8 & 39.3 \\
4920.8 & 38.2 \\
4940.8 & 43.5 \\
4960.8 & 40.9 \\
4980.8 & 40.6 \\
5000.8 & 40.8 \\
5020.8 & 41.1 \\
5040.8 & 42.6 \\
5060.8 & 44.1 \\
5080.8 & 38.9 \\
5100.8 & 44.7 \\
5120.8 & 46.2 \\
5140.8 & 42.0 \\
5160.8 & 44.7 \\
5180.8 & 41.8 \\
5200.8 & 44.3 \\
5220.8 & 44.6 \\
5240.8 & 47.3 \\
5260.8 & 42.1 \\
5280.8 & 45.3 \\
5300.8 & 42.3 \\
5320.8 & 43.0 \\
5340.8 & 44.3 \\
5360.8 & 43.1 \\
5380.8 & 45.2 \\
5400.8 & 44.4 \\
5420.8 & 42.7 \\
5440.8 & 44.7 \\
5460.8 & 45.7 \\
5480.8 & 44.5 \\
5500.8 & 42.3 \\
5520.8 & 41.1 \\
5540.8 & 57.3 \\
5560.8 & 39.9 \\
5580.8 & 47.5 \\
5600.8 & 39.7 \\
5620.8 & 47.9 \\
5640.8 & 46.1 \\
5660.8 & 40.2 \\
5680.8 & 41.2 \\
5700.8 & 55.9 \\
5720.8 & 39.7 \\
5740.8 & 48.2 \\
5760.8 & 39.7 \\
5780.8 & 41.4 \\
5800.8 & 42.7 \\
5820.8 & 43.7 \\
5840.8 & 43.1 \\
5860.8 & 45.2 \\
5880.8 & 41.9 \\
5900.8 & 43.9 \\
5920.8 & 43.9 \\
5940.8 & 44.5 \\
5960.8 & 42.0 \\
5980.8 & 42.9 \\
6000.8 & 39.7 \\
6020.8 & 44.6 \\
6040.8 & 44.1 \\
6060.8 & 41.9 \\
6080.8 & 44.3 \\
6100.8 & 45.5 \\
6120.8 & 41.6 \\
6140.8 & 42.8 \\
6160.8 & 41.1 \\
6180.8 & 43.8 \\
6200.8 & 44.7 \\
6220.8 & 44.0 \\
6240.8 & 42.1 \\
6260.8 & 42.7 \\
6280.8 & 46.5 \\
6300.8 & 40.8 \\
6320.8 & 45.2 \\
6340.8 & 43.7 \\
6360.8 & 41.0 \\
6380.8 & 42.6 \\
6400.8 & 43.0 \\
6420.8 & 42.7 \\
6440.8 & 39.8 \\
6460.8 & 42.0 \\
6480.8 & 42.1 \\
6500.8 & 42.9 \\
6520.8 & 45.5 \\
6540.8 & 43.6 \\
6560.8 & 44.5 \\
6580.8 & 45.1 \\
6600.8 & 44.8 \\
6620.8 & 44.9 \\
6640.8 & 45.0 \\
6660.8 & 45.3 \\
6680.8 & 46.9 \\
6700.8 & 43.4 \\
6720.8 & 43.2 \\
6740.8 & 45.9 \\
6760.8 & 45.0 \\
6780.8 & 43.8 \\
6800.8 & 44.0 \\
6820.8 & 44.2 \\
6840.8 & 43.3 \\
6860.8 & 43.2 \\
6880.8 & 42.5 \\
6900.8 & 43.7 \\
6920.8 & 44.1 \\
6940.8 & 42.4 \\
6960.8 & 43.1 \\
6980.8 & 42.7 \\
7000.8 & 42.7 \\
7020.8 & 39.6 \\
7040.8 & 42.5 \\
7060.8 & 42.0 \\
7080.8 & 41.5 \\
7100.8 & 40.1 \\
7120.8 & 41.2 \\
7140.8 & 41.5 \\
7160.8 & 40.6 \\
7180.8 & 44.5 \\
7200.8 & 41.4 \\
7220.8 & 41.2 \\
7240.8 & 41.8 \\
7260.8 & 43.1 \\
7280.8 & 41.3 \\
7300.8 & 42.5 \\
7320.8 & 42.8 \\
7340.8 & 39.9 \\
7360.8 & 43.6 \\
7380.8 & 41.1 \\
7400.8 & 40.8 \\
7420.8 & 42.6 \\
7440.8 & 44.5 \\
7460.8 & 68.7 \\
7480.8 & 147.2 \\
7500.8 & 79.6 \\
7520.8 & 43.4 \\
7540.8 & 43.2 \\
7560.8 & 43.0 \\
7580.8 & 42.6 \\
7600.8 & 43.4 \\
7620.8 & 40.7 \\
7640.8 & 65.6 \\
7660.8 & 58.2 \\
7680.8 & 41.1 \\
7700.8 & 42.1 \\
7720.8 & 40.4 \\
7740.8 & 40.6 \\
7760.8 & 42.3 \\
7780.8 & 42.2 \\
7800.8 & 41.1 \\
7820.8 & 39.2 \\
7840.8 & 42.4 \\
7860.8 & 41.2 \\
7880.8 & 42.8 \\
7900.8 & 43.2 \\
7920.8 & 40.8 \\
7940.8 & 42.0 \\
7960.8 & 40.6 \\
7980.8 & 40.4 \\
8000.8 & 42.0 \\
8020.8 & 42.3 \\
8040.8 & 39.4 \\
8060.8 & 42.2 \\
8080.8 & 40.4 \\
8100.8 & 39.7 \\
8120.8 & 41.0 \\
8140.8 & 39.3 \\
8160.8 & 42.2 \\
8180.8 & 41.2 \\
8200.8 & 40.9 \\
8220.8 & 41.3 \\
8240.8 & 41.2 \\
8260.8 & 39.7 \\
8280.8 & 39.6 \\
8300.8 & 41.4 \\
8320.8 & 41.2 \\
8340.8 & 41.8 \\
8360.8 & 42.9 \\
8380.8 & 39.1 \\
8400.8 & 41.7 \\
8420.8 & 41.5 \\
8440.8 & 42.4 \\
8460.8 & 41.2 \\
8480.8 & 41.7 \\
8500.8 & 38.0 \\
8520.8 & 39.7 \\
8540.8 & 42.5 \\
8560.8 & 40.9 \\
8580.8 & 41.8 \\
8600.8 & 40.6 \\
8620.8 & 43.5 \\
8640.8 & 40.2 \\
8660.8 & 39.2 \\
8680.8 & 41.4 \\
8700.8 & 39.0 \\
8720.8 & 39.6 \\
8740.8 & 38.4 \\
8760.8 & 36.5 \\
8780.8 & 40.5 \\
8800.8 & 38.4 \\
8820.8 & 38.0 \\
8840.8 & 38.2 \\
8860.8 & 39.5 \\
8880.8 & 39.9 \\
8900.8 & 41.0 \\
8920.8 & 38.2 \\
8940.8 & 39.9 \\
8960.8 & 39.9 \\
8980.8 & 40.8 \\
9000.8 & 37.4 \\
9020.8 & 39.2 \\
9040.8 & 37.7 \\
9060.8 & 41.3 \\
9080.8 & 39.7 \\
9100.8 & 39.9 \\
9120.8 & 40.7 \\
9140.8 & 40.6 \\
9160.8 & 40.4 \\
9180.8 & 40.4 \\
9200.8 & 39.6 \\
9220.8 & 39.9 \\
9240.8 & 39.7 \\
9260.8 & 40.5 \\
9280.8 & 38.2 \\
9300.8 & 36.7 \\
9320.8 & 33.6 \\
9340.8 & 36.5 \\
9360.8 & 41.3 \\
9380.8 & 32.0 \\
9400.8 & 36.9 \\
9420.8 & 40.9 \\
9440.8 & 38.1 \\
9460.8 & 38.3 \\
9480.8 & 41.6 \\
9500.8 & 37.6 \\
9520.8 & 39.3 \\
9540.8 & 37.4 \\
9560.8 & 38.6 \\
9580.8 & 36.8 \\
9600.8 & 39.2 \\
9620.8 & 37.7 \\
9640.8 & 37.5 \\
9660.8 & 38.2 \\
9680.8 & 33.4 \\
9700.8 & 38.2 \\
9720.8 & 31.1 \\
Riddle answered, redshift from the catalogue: 0.138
